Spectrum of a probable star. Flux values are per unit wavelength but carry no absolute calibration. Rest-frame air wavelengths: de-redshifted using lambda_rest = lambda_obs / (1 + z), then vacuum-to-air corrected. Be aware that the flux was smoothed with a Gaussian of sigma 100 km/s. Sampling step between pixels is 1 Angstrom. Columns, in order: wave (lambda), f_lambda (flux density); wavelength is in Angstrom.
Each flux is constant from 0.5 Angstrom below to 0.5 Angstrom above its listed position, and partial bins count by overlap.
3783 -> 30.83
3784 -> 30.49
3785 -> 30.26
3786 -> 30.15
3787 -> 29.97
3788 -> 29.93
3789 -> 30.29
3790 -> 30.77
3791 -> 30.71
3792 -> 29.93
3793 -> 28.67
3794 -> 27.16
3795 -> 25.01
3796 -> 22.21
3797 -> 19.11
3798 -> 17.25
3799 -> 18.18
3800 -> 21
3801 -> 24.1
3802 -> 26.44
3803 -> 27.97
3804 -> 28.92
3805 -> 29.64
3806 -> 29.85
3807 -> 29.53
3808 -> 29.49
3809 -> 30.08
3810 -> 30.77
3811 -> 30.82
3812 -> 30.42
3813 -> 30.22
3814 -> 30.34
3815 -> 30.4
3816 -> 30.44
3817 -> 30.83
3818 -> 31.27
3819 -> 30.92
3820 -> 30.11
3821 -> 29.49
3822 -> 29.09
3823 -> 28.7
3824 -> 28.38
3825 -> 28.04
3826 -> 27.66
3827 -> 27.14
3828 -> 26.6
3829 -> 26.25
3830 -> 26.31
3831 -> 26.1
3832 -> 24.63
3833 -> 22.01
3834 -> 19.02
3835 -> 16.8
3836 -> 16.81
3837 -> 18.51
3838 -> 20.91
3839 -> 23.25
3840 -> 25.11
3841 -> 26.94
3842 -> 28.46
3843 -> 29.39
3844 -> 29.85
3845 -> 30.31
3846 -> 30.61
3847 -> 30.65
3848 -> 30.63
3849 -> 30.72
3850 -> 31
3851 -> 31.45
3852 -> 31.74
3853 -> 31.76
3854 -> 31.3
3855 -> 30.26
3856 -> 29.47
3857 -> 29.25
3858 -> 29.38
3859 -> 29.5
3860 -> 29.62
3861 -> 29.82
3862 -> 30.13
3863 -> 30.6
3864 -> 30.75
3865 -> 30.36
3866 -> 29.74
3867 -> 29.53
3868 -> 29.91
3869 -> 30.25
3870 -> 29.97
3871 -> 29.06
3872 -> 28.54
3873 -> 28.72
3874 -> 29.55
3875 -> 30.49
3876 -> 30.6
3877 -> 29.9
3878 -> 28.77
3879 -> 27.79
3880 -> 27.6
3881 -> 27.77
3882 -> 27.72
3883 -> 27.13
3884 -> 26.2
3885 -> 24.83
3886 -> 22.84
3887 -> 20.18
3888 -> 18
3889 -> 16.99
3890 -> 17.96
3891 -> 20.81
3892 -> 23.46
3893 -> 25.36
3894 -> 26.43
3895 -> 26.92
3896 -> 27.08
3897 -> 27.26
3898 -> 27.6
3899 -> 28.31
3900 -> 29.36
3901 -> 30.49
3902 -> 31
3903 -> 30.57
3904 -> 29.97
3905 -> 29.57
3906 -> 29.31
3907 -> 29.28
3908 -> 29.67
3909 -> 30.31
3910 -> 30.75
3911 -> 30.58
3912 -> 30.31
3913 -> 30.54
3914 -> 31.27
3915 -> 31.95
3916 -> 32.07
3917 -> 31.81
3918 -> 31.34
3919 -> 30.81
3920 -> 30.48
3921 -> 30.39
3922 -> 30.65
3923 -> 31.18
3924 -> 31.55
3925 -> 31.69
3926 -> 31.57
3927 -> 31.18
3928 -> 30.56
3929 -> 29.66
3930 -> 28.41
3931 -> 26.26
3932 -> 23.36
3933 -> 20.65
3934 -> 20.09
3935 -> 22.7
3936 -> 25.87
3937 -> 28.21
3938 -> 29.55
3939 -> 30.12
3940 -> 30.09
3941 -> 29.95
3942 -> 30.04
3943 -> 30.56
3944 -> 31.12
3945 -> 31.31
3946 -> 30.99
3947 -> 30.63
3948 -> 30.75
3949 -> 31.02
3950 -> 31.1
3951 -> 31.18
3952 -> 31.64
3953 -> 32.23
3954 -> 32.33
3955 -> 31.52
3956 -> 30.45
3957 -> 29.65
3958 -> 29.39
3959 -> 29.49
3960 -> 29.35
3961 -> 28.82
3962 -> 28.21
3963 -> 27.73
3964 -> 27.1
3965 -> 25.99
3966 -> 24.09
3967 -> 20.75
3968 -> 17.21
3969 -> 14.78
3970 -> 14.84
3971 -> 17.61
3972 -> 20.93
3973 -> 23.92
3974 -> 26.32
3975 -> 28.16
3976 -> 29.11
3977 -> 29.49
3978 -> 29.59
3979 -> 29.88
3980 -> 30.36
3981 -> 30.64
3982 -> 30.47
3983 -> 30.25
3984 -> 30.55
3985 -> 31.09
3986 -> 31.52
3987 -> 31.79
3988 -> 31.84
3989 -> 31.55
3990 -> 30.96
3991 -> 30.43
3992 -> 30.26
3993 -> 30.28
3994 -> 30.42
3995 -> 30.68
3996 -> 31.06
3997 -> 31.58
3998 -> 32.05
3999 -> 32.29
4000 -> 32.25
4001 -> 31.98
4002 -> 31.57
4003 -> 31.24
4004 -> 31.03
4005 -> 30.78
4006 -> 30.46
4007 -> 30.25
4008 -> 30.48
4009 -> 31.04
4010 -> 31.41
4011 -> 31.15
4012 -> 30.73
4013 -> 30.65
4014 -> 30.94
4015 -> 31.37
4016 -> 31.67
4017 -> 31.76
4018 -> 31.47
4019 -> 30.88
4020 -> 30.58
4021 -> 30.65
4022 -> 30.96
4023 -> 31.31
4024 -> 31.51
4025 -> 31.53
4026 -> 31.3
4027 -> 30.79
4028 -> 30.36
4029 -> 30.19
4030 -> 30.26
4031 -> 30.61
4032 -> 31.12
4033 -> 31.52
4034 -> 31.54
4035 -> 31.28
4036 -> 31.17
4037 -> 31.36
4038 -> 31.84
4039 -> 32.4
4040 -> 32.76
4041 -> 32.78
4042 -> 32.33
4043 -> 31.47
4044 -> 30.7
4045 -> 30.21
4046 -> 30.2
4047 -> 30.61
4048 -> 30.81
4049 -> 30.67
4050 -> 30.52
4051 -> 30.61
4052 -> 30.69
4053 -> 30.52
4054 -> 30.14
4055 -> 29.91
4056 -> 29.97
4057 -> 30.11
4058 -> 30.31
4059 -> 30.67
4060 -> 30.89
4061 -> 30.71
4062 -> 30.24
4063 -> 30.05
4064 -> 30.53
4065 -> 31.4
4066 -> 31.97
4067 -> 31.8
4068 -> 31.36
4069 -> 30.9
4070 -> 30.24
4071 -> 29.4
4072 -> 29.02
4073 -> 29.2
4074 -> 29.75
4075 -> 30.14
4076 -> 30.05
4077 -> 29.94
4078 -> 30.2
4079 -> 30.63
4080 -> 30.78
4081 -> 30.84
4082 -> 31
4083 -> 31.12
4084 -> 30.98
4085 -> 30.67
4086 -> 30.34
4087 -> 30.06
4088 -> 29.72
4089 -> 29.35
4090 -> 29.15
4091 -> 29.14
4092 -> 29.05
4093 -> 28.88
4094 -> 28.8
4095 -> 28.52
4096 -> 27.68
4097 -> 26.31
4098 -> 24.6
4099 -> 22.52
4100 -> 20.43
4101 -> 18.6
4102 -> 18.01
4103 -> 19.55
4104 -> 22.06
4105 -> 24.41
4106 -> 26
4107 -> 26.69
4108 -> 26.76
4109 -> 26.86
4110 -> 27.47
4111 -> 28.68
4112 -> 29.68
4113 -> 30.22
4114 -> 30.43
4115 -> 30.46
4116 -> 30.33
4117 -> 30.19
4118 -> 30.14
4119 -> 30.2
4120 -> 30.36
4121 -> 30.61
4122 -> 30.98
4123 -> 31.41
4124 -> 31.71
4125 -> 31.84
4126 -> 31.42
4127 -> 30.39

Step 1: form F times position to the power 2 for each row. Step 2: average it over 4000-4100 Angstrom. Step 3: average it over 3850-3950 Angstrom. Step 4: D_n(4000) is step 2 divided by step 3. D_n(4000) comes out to 1.14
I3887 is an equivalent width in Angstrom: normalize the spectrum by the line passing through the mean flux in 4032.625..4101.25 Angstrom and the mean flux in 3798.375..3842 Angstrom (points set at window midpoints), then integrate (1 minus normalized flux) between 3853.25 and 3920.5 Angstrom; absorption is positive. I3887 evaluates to -2.1 Angstrom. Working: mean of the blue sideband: 26.7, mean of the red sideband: 30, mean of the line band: 28.4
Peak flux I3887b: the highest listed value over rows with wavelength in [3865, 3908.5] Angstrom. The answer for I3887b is 31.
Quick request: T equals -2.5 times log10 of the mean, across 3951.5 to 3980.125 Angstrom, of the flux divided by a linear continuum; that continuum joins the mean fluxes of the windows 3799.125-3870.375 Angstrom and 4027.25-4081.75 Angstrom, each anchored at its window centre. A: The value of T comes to 0.12 mag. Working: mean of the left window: 28.2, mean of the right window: 30.7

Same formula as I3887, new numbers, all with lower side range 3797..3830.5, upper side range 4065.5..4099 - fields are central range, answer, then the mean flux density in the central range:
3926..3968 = 0.4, 28.5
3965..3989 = 2.1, 26.4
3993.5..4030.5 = -2.4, 31.1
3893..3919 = -1.1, 29.7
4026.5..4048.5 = -1.4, 31.2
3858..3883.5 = -0.9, 29.4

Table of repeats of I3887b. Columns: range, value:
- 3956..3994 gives 31.84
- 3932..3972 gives 32.33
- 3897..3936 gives 32.07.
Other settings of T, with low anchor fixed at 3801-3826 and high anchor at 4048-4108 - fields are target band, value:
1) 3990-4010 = -0.07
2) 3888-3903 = 0.15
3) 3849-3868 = -0.03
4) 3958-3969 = 0.14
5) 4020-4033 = -0.07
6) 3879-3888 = 0.16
